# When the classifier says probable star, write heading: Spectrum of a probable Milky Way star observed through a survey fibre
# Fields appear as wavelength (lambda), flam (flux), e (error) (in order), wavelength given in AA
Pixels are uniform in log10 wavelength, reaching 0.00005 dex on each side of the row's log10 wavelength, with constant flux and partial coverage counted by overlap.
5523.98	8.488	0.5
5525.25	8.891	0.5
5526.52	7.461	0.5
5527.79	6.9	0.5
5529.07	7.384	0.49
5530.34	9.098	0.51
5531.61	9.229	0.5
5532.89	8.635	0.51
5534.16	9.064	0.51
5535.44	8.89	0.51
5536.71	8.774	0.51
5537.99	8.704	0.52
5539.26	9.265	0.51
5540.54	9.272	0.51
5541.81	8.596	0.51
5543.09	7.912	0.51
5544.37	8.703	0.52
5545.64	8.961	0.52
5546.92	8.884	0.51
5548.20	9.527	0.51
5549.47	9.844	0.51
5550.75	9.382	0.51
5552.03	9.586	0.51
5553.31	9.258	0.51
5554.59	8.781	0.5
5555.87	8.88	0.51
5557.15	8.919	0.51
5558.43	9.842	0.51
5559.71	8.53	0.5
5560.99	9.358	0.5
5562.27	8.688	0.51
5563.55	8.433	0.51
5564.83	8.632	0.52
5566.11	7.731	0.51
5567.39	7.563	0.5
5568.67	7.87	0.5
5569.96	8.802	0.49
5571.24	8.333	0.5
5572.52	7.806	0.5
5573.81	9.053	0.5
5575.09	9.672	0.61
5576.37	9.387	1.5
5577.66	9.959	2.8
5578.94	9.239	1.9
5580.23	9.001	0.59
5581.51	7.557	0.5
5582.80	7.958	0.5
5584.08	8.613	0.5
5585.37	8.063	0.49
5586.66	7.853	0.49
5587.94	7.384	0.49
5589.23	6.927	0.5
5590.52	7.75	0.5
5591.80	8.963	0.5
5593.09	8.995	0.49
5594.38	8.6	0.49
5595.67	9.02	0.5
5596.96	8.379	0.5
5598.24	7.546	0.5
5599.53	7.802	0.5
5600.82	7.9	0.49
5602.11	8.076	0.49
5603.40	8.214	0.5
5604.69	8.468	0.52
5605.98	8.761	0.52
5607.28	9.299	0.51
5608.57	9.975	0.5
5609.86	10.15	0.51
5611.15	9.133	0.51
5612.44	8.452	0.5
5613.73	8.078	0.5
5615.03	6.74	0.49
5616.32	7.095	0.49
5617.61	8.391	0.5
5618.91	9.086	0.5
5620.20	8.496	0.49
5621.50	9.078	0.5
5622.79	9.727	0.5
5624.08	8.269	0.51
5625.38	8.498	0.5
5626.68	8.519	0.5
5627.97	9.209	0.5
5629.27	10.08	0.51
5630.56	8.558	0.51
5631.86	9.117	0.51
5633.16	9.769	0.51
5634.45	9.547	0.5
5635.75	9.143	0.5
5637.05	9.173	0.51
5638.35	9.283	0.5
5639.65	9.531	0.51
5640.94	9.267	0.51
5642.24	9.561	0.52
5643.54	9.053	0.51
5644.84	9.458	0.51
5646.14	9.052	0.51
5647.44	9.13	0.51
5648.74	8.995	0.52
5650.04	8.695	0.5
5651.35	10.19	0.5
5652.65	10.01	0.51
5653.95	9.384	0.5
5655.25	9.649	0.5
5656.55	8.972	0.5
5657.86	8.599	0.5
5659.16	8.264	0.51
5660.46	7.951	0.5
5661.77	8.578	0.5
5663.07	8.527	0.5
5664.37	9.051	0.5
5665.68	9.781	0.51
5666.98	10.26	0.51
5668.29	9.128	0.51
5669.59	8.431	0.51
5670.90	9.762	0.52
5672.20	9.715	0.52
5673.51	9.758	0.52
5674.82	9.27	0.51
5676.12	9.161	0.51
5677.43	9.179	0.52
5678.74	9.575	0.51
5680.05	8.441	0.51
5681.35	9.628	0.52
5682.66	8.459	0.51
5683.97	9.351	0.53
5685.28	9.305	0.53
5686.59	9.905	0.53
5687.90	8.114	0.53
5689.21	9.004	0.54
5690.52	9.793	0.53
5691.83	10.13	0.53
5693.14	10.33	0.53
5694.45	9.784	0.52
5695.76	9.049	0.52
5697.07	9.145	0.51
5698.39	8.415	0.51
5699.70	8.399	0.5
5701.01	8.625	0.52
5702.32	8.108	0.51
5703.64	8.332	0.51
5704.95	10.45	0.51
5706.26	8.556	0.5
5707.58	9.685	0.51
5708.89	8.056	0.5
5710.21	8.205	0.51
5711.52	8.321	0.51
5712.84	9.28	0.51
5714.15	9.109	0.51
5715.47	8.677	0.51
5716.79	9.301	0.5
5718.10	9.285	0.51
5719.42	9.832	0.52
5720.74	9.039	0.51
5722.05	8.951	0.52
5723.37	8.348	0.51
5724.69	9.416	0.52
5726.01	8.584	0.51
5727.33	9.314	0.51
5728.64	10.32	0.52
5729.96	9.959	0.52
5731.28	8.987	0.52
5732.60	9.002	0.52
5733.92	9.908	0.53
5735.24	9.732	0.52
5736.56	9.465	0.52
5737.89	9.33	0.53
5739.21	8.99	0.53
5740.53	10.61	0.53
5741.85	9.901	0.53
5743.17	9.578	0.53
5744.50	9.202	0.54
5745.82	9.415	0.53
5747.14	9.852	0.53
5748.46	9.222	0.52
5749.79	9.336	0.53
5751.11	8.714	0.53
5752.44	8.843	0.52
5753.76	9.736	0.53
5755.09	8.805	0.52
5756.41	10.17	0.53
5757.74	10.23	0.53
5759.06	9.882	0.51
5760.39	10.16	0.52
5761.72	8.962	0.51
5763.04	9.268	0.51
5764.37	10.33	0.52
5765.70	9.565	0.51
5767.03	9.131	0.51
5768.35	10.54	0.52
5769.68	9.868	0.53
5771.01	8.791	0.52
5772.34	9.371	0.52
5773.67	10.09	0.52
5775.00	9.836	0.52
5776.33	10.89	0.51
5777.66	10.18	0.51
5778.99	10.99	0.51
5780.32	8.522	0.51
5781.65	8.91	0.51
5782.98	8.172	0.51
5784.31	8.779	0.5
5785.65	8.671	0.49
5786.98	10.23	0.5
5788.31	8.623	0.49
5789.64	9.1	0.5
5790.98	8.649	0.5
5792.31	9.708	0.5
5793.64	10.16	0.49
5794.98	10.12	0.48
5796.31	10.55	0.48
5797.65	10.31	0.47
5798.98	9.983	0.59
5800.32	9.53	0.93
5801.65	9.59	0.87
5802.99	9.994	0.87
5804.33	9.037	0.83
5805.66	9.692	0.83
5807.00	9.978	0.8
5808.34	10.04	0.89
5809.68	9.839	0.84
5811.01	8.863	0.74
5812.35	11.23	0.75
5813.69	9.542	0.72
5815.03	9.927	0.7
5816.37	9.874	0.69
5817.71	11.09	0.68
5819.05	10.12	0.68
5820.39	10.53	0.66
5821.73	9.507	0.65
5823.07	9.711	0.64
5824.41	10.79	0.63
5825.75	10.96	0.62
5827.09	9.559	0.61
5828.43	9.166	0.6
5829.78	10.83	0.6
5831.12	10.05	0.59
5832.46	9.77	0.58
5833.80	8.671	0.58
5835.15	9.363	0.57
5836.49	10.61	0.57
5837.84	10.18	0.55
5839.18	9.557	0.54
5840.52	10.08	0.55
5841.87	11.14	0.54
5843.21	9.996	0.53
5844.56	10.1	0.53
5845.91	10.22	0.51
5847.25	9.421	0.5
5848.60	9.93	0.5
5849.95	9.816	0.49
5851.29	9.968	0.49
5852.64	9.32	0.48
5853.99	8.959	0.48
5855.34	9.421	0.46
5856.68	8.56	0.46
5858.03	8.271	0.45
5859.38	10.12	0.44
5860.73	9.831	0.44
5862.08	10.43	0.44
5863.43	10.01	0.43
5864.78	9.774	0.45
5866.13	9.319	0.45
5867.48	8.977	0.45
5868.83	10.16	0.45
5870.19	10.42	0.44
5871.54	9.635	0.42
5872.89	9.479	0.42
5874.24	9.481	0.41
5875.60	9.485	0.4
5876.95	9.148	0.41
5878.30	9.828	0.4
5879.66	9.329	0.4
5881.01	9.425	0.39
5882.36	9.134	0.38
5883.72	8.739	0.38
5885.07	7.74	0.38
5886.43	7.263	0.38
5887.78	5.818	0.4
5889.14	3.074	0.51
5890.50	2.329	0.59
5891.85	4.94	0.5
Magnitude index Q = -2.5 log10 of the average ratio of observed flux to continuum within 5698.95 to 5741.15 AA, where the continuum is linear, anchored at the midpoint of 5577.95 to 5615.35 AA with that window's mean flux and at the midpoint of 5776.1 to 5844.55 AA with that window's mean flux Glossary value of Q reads 0.01 mag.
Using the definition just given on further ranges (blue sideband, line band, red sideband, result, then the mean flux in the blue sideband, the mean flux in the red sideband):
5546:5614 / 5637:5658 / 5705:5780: -0.038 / 8.66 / 9.45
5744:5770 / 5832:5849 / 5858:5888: -0.064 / 9.56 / 9.28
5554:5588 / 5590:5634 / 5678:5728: 0.011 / 8.61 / 9.06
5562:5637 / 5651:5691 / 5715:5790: -0.024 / 8.58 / 9.46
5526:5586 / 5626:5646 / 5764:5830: -0.024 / 8.73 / 9.78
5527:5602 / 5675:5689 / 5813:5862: 0.004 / 8.61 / 9.87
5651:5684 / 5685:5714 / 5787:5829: 0.035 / 9.18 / 9.87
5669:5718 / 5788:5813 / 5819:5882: -0.022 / 9.11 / 9.77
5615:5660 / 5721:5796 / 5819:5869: 0.000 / 9.05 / 9.81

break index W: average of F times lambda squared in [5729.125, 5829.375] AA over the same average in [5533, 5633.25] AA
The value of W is 1.2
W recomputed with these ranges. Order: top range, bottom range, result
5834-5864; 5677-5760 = 1.10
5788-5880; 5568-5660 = 1.21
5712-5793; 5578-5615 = 1.18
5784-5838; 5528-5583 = 1.22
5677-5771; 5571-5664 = 1.10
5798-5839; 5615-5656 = 1.16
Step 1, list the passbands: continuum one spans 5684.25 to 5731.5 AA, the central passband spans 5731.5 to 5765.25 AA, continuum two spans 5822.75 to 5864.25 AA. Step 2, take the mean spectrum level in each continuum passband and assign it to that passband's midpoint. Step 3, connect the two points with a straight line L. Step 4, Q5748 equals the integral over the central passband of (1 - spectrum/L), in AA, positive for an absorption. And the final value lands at -0.7 AA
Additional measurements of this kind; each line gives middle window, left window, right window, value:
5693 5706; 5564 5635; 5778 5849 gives 0.2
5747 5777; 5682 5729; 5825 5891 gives -1.6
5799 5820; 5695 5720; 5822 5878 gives -0.8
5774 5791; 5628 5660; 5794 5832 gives 0.8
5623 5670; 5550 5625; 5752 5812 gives -1.3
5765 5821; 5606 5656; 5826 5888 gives -2.0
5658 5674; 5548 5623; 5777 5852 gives -0.1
